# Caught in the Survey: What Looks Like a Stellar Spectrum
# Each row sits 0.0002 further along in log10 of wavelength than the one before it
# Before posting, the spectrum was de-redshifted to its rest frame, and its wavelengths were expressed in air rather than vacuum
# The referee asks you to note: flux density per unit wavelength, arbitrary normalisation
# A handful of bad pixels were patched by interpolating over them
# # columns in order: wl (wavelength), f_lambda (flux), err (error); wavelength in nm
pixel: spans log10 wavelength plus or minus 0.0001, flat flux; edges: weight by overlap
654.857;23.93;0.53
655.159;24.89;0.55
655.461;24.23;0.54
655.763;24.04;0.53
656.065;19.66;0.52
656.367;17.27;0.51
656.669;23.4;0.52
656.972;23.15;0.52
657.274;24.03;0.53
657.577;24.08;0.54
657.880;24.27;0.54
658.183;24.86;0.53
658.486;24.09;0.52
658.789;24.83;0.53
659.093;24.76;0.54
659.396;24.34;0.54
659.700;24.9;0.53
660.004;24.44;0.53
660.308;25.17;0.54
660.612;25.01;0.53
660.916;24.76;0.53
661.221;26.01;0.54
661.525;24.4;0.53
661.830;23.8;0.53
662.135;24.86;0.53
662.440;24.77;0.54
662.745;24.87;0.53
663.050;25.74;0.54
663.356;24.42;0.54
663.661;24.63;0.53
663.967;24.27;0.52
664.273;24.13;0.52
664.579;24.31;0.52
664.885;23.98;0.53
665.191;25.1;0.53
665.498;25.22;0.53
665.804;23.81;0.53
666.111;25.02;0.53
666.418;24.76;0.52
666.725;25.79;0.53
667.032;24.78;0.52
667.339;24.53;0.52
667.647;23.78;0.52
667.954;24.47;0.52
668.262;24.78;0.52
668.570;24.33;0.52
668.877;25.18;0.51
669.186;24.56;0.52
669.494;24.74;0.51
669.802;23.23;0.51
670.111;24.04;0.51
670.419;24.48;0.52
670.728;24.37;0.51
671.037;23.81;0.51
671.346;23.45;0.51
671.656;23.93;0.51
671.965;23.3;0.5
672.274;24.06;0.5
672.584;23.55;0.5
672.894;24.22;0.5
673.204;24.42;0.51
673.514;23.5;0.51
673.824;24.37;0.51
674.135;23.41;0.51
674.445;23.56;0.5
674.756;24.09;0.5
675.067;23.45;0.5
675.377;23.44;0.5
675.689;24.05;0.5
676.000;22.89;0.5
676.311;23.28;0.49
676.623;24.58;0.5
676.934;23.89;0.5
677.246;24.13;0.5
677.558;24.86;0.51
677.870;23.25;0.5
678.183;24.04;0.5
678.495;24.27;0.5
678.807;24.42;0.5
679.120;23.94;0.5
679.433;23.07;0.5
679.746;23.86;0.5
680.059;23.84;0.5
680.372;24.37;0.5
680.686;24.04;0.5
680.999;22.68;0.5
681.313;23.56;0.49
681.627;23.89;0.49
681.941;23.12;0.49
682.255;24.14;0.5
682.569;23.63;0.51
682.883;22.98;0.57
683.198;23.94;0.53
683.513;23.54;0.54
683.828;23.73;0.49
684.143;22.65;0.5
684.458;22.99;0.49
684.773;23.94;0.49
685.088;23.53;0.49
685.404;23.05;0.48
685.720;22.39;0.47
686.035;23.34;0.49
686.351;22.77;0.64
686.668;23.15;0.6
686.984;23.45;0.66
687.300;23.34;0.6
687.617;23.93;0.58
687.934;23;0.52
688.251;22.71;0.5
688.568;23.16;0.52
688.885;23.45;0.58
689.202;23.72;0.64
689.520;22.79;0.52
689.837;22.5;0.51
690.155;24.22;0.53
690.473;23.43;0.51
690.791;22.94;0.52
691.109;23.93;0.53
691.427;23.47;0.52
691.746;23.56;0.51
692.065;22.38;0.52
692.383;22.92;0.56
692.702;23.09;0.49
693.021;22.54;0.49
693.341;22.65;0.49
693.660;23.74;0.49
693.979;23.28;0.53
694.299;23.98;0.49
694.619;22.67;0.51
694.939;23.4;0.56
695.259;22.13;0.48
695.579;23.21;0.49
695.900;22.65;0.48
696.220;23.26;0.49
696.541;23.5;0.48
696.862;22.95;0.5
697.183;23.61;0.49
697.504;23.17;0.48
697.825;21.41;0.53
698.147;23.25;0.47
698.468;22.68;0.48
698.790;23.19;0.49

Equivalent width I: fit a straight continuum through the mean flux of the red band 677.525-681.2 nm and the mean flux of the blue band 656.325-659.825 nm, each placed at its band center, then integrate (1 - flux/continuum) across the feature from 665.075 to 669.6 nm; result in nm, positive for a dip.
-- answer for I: -0.16 nm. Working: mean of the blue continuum 23.9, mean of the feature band 24.7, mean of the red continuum 23.8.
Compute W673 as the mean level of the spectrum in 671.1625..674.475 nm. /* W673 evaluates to 23.8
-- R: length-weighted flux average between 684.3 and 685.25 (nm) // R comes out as 23.5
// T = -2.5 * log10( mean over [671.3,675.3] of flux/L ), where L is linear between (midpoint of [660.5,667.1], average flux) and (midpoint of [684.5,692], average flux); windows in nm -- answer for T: 0.017 mag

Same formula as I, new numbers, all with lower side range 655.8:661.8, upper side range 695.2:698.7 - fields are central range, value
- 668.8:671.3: -0.068 nm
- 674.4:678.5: -0.070 nm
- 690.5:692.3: -0.015 nm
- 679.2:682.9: -0.049 nm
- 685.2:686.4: 0.014 nm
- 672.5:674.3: -0.032 nm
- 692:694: 0.006 nm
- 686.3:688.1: -0.011 nm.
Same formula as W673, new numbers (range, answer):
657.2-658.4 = 24.3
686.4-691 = 23.3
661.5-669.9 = 24.6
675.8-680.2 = 23.9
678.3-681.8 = 23.8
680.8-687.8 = 23.4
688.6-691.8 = 23.4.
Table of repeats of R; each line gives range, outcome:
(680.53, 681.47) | 23.4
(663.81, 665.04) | 24.2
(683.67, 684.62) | 23.1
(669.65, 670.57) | 23.9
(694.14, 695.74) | 23.1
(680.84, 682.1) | 23.3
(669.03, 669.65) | 24.6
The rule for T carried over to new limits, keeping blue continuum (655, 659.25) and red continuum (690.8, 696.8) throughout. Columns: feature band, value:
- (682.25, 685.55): -0.011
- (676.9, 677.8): -0.046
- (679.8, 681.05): -0.028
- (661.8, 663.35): -0.067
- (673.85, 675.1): -0.020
